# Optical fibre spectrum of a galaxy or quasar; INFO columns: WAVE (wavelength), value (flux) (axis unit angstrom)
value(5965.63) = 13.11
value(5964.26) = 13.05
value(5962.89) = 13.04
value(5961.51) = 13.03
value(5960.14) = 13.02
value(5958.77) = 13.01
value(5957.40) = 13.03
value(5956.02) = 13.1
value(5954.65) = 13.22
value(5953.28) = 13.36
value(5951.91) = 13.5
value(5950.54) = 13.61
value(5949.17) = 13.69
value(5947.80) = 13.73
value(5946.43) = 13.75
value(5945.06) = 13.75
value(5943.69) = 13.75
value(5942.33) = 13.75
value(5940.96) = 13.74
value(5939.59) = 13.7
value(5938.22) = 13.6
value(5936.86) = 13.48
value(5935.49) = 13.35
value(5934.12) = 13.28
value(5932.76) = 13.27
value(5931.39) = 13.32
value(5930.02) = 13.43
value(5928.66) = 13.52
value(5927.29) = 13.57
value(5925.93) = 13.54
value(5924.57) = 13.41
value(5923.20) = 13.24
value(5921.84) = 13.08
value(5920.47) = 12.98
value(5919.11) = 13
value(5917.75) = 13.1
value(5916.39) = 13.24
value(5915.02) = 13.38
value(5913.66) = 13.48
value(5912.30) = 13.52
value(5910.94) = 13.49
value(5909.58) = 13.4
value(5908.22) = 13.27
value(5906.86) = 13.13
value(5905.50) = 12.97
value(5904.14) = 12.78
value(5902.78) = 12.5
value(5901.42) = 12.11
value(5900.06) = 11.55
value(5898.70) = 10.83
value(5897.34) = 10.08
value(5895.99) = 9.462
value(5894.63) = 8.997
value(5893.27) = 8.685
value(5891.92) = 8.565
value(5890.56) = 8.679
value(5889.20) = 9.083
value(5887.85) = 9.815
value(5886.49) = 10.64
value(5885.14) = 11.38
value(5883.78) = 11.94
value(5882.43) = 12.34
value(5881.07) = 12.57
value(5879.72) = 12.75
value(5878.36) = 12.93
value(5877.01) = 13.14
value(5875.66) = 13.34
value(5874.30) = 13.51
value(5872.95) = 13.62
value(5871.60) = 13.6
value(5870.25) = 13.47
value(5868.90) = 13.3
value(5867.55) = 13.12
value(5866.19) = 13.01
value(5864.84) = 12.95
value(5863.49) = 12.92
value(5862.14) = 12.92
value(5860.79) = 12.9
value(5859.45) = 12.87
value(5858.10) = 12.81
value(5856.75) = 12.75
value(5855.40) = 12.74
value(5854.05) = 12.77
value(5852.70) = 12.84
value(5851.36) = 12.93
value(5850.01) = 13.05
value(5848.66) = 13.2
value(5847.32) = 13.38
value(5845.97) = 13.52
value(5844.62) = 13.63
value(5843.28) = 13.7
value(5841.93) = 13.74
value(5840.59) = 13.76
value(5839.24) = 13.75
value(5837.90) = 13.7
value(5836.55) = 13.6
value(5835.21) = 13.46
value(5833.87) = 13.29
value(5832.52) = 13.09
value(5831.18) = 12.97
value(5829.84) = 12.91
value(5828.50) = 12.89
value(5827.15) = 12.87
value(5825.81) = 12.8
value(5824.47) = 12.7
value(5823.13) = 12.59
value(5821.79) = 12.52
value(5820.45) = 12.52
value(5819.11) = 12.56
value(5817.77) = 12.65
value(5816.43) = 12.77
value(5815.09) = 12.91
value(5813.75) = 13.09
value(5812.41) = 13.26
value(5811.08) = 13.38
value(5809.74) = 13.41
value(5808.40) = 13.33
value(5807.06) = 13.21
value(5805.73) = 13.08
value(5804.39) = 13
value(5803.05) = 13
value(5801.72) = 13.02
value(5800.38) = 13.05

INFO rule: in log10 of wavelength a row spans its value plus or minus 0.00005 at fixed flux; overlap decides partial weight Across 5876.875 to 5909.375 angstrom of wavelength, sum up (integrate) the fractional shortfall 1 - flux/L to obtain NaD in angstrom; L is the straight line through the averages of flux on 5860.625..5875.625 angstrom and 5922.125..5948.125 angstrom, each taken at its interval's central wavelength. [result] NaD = 5.1 angstrom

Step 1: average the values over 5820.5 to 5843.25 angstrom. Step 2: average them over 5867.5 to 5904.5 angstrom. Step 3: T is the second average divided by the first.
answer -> 0.88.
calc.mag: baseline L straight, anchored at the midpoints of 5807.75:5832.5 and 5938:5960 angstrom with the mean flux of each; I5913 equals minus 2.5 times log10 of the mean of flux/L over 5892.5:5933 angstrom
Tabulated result 0.07 mag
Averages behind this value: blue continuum 12.9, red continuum 13.5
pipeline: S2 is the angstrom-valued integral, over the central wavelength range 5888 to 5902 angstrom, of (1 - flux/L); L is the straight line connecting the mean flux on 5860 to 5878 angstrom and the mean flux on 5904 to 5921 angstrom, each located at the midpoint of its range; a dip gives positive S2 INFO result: 3.6 angstrom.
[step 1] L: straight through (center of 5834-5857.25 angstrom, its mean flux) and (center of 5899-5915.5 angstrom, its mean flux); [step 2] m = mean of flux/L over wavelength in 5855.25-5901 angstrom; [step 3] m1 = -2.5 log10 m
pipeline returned 0.11 mag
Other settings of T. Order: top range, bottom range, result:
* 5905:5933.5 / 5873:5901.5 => 1.20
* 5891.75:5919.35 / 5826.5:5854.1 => 0.90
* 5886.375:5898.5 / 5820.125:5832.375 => 0.73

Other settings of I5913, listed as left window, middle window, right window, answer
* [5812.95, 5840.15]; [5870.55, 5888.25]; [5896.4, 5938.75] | 0.04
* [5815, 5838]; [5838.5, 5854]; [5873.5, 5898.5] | -0.09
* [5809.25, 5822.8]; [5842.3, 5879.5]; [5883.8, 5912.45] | -0.10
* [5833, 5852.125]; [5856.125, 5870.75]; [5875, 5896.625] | -0.07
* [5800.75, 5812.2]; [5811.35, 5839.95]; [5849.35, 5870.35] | 0.01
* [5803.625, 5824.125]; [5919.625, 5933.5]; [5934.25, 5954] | 0.02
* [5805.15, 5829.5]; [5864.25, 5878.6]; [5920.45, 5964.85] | -0.01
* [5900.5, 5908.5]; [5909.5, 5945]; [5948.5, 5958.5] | -0.03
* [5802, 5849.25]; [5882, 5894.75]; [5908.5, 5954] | 0.31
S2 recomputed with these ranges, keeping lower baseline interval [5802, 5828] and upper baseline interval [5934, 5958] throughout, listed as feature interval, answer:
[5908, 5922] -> 0.1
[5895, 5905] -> 1.5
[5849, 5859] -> 0.2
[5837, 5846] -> -0.4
